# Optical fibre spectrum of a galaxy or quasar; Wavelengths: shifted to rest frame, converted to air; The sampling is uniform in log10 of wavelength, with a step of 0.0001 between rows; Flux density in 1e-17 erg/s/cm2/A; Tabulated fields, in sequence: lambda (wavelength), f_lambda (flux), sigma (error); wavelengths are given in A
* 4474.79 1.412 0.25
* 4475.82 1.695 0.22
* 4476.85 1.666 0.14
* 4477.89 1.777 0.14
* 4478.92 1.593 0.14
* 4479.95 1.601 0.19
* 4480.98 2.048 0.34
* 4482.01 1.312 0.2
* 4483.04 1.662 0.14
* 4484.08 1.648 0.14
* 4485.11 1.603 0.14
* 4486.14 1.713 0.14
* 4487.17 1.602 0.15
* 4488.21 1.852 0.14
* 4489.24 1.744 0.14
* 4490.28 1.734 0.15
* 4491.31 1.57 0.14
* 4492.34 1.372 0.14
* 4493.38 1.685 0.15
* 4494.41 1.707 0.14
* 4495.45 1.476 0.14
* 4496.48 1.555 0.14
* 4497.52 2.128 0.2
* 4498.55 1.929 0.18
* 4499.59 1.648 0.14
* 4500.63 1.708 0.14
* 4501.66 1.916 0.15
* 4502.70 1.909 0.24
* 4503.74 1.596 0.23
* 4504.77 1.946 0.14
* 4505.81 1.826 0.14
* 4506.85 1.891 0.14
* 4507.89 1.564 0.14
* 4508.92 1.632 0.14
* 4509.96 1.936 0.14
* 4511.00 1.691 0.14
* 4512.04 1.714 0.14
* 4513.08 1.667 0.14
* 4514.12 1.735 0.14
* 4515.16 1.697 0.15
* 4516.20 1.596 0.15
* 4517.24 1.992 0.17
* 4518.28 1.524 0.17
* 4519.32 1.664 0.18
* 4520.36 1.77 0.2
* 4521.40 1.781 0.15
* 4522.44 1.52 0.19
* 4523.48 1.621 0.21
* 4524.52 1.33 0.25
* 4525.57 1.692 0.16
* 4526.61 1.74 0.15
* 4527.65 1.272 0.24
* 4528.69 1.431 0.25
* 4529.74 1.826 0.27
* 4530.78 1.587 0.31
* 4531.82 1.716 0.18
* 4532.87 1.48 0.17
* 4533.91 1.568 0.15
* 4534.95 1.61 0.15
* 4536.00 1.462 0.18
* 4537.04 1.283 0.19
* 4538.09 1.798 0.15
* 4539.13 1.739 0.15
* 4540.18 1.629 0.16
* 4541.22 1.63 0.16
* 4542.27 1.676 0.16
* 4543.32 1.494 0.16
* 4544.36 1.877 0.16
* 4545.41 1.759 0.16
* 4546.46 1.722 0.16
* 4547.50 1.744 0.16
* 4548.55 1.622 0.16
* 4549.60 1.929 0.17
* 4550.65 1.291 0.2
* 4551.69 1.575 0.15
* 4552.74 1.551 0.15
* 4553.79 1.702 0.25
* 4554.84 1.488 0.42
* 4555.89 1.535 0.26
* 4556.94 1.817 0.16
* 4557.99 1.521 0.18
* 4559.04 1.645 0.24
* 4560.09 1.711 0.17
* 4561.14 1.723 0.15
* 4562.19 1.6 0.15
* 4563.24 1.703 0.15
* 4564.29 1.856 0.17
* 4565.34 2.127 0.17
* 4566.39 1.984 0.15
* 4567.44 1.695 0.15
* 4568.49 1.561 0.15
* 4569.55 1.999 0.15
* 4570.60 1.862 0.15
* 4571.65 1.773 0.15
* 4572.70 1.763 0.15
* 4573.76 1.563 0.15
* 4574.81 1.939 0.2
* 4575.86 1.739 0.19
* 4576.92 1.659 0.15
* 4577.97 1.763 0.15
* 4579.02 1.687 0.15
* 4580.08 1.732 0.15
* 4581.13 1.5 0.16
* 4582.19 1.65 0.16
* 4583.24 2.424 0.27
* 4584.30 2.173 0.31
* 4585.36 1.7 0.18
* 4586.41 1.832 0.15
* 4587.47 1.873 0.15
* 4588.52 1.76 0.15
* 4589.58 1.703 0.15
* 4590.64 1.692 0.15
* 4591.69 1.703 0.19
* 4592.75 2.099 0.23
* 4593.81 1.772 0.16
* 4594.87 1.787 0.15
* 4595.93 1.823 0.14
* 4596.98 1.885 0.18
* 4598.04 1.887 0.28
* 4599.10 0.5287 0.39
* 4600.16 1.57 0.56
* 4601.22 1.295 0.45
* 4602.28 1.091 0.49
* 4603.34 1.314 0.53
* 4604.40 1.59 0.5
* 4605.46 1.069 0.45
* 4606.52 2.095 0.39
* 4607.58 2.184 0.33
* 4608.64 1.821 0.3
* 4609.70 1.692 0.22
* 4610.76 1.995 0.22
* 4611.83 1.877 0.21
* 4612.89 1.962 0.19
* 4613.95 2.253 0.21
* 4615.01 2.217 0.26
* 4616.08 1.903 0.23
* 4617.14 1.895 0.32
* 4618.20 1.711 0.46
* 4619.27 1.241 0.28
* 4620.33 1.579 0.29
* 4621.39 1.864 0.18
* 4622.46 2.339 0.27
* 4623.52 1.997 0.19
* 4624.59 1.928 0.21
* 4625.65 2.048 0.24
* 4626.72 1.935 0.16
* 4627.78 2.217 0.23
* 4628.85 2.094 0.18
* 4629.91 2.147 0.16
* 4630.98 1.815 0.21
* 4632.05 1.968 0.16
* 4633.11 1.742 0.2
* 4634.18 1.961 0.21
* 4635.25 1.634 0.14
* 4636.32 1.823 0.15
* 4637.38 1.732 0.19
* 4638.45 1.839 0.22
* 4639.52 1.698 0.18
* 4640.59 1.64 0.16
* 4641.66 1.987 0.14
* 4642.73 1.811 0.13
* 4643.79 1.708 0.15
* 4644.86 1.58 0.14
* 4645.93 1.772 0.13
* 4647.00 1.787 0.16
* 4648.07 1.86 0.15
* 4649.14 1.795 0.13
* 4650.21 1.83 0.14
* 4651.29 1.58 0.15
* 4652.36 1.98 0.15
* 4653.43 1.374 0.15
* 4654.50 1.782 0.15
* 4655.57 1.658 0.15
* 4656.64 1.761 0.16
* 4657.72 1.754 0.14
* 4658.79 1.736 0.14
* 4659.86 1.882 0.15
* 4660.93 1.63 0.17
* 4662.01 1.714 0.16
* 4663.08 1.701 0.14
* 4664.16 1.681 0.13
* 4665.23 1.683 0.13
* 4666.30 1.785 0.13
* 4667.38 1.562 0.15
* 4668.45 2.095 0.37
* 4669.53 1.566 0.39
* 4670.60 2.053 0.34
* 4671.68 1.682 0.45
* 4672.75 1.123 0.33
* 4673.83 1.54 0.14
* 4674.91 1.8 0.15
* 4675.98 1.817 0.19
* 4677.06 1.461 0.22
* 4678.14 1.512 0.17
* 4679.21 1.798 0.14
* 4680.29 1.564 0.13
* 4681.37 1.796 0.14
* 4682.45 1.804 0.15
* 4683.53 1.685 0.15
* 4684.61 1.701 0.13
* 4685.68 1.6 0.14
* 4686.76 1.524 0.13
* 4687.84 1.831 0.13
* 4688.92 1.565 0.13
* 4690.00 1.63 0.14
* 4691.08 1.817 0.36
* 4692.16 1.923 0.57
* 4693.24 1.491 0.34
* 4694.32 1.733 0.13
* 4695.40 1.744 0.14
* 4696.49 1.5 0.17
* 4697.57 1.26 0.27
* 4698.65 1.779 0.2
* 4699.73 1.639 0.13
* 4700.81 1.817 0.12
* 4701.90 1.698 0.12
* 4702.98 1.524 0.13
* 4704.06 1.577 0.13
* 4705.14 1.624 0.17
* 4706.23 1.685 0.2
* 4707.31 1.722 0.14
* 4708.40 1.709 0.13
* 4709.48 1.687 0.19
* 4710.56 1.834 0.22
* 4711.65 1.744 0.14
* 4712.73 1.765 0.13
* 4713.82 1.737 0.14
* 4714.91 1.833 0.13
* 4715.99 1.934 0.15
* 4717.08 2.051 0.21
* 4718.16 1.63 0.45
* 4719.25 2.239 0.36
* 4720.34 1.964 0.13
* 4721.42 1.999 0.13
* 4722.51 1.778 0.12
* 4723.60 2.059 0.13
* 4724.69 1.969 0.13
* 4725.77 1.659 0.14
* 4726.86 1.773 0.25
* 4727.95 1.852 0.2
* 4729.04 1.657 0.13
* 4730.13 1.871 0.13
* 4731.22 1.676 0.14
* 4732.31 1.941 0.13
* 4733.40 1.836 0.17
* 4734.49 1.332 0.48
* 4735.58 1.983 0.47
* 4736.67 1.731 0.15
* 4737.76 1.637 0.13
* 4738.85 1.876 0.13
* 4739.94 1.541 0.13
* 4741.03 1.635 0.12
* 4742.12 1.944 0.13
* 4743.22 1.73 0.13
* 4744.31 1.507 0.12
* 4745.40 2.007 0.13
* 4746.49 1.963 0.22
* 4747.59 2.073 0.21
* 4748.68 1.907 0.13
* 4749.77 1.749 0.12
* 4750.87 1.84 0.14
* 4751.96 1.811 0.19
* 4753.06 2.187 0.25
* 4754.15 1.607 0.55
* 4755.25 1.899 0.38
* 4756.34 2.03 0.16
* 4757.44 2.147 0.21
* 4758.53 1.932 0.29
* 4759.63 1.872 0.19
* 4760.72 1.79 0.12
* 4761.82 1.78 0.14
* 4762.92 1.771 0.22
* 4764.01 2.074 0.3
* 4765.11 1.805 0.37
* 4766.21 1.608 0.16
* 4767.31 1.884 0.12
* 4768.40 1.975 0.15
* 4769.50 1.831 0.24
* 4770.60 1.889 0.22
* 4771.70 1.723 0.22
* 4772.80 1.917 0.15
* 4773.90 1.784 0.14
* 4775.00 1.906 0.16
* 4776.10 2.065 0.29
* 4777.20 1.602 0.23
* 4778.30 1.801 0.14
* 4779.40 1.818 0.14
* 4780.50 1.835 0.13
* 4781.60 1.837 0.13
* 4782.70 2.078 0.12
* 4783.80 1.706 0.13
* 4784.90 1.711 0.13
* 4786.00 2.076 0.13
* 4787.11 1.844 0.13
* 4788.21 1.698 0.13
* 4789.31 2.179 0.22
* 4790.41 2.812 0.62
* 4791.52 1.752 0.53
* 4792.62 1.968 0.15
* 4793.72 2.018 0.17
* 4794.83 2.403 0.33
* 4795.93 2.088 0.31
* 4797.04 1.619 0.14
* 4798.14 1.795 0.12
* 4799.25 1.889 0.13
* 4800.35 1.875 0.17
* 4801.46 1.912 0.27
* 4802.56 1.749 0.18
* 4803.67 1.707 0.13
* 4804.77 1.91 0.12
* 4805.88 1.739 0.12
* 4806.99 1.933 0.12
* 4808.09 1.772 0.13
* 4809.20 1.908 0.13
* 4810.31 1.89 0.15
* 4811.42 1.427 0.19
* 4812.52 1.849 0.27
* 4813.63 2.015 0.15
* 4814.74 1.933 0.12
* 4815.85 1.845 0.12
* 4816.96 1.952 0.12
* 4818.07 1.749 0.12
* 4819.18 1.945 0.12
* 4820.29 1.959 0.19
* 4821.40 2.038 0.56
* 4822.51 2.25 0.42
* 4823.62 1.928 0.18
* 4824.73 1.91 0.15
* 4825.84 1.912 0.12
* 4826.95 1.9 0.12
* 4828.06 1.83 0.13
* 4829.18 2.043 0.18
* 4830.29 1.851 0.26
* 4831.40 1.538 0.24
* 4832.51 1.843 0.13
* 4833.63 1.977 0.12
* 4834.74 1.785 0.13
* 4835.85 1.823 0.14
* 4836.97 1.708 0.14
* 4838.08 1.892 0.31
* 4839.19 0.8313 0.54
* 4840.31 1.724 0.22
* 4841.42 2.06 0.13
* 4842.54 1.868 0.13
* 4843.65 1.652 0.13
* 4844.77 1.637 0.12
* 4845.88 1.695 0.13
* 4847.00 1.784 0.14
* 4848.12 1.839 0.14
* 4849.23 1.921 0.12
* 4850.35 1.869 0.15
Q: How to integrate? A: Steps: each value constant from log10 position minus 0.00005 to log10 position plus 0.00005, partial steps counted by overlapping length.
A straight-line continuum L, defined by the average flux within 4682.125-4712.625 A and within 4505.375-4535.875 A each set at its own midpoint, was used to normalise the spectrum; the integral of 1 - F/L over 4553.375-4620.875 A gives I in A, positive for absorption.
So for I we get -3.1 A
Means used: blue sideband 1.65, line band 1.74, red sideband 1.67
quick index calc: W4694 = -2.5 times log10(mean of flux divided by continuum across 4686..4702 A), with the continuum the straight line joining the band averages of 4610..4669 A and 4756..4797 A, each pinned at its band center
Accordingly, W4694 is 0.124 mag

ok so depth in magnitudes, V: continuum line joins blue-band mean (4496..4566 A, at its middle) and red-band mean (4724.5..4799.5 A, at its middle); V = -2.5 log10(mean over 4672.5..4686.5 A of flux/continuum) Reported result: 0.10 mag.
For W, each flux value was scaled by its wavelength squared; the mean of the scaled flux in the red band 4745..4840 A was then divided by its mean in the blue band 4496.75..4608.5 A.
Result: 1.2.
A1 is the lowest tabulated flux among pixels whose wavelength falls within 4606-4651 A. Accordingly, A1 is 1.241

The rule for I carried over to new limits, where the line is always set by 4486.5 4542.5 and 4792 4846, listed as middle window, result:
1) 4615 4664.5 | -1.9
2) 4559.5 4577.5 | -0.8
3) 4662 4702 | 2.1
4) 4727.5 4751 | 0.2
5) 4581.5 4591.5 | -0.8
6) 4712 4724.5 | -0.8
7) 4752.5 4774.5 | -0.7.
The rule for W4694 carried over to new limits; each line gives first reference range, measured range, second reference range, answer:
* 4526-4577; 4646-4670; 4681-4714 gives -0.04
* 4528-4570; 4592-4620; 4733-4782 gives 0.00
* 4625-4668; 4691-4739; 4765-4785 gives 0.03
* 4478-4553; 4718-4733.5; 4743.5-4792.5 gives -0.01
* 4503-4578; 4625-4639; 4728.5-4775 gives -0.10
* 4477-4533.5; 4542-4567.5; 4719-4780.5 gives 0.01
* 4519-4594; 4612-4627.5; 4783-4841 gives -0.11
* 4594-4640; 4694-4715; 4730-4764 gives 0.09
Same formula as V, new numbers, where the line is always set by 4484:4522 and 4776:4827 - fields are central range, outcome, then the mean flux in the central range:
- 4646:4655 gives 0.039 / 1.75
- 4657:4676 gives 0.070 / 1.71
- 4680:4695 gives 0.088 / 1.69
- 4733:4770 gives 0.025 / 1.83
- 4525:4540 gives 0.101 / 1.59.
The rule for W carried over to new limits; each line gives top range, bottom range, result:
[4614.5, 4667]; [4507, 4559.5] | 1.16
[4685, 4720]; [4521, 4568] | 1.12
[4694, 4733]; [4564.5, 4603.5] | 1.08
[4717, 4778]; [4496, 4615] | 1.17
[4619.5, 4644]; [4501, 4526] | 1.16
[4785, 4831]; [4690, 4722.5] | 1.15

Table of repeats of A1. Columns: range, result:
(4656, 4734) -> 1.123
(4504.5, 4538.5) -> 1.272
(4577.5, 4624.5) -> 0.5287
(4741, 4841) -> 0.8313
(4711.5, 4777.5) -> 1.332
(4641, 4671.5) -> 1.374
